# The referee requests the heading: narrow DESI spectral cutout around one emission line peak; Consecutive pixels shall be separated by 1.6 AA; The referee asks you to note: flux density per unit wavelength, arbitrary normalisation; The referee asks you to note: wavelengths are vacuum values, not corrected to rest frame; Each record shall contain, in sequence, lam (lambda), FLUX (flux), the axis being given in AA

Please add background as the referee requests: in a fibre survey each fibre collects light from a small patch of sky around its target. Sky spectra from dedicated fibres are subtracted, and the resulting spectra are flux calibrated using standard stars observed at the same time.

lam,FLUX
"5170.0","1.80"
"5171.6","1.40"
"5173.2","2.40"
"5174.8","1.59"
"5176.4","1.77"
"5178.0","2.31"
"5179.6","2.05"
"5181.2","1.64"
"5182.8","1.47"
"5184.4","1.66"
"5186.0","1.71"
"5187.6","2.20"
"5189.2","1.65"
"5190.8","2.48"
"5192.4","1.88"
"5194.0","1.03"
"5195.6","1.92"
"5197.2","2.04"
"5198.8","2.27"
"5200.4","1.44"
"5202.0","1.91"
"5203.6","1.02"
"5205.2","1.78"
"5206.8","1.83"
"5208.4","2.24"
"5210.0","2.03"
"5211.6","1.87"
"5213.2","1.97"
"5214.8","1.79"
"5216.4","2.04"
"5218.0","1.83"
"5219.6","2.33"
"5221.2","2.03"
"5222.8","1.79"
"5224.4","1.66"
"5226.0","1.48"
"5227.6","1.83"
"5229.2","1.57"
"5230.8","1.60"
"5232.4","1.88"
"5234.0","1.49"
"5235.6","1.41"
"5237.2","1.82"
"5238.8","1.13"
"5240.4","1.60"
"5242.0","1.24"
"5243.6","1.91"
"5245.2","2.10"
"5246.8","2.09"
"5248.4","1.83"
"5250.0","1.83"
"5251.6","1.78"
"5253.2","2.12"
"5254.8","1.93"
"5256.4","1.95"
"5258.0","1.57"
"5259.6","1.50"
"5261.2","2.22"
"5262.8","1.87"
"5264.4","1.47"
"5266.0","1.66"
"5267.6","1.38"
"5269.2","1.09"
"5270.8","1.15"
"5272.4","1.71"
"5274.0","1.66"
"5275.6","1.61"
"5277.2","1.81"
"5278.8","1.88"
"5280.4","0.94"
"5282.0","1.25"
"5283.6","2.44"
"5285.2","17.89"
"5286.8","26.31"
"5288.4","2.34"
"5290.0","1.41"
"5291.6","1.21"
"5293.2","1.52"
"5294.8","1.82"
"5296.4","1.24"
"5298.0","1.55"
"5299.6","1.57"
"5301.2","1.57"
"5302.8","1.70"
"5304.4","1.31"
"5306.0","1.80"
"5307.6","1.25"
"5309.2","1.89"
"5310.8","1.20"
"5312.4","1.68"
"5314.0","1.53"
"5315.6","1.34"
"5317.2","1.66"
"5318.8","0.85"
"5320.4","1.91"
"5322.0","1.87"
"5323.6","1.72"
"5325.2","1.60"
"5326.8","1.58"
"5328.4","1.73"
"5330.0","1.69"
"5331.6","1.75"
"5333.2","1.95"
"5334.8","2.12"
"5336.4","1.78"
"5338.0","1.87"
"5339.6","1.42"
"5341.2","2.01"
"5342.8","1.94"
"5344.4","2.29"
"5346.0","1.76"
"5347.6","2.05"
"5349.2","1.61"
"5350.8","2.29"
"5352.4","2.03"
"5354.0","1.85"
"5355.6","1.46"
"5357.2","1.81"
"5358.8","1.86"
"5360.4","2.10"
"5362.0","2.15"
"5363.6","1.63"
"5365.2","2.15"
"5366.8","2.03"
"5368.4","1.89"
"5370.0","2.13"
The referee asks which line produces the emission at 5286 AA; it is H-beta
